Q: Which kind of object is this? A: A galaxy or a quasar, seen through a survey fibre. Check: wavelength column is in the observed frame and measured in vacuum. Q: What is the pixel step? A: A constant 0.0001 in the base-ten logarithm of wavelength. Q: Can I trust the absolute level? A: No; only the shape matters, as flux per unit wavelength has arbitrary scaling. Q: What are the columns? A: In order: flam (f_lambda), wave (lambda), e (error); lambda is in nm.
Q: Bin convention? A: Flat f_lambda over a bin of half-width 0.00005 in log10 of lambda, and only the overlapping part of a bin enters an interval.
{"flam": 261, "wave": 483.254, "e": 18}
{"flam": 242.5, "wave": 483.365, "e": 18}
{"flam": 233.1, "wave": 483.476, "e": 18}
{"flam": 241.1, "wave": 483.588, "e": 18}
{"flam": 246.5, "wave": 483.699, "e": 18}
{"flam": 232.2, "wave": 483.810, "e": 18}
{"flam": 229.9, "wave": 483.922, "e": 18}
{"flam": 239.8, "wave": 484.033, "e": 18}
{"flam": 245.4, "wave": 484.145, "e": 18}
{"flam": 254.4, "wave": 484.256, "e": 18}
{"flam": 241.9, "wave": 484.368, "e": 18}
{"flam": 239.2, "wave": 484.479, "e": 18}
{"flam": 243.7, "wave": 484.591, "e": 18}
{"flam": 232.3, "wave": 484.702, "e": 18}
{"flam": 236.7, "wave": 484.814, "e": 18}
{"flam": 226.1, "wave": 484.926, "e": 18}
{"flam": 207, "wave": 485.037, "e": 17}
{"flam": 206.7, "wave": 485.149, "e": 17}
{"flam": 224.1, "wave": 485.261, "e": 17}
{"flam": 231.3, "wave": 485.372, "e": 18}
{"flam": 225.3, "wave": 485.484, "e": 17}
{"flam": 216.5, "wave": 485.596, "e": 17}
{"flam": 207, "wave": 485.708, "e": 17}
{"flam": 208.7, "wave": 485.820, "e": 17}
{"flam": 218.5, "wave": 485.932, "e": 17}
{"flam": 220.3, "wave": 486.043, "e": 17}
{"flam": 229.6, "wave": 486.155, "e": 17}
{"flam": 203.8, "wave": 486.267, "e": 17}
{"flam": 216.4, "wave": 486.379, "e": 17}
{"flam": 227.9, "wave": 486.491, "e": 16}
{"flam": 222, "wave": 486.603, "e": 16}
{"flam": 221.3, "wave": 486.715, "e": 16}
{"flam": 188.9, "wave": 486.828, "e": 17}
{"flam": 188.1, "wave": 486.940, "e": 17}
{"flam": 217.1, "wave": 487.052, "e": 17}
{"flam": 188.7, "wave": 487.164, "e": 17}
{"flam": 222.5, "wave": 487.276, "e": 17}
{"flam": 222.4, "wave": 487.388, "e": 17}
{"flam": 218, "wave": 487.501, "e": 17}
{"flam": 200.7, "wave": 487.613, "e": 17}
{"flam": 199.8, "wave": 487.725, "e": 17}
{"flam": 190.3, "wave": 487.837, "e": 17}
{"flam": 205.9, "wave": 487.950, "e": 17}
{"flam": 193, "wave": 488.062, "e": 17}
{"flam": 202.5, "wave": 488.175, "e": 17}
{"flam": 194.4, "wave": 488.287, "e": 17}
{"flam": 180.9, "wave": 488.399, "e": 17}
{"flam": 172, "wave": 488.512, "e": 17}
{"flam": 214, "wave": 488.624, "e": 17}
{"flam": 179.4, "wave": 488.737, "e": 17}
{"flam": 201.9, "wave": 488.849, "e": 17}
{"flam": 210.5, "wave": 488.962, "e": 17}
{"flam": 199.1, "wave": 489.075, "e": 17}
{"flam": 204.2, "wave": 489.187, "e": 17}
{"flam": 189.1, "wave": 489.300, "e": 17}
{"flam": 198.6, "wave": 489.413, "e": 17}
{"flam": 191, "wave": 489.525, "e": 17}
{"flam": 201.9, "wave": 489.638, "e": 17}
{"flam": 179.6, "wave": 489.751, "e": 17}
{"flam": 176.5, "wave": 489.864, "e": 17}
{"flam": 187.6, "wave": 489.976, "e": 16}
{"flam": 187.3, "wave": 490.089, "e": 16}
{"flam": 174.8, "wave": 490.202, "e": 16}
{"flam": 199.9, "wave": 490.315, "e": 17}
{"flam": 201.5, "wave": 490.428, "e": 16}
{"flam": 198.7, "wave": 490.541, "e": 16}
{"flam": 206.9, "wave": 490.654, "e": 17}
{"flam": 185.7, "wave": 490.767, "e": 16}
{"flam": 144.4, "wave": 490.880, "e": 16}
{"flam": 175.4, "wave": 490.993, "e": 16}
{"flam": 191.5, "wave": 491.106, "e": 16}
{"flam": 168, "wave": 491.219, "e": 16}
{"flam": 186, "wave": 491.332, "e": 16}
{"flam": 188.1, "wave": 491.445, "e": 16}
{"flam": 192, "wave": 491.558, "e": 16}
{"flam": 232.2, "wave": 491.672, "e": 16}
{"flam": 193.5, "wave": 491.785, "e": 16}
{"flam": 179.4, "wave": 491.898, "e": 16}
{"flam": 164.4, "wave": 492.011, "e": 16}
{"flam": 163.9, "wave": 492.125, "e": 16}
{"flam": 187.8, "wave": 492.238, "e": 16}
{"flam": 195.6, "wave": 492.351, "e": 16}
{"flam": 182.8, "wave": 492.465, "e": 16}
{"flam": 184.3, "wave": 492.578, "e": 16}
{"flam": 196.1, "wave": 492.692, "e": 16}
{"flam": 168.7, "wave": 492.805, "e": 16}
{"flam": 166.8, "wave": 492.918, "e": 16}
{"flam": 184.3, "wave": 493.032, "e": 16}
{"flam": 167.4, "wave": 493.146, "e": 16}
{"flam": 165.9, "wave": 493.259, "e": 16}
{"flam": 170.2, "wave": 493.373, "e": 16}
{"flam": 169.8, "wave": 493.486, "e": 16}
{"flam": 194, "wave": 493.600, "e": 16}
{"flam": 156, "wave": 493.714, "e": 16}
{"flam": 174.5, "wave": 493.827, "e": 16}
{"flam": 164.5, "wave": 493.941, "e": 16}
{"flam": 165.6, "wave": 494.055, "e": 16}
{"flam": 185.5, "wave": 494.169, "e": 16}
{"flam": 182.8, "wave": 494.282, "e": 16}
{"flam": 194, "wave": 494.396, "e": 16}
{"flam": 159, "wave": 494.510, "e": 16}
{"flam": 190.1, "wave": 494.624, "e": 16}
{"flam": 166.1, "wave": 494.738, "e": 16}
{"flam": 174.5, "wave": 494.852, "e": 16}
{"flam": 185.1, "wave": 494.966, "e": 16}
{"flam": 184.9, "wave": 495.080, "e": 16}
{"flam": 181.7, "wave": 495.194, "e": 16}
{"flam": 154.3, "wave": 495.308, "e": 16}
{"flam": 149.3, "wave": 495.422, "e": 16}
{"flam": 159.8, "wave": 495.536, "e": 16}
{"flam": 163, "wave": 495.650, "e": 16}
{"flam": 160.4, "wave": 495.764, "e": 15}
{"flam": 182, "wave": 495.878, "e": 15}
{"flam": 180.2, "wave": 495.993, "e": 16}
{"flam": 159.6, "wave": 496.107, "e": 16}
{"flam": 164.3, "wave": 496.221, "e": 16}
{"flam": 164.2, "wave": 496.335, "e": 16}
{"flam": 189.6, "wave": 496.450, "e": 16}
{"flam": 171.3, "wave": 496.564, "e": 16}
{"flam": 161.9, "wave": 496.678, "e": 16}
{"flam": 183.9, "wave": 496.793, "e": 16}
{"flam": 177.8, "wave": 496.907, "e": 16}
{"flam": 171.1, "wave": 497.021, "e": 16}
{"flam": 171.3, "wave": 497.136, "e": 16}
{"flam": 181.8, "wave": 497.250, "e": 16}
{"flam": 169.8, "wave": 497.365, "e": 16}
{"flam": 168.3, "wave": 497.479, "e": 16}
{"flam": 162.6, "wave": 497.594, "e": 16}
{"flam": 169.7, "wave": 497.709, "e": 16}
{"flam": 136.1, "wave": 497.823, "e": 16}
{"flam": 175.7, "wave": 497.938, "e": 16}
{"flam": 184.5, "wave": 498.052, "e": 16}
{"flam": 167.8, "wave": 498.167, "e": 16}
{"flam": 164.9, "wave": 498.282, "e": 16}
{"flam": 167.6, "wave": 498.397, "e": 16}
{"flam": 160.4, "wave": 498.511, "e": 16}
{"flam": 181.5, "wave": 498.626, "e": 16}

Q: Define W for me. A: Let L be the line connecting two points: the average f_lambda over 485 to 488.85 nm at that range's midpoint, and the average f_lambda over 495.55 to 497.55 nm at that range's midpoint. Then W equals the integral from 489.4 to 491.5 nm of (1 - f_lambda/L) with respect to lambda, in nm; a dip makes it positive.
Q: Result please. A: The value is 0.09 nm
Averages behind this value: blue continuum 208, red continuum 171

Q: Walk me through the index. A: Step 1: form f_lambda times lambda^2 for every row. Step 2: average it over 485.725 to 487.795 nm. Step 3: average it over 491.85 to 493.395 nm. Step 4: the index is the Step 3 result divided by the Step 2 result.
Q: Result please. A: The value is 0.86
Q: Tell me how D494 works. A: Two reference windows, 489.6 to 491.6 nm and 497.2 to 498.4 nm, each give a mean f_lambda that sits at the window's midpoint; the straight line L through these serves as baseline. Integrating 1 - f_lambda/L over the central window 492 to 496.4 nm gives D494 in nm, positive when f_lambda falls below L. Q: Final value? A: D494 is 0.08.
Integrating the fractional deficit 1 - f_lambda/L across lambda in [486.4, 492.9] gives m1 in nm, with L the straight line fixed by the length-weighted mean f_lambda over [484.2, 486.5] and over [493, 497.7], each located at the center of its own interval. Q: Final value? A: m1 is 0.27 nm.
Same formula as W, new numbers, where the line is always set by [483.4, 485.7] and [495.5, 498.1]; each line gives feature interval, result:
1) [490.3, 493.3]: 0.18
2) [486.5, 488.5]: 0.13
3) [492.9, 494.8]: 0.11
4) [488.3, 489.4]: 0.08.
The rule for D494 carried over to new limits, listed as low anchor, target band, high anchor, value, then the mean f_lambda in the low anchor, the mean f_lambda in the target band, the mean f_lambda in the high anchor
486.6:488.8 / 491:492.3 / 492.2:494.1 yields -0.021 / 201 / 186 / 176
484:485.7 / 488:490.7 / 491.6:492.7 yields 0.138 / 231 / 194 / 188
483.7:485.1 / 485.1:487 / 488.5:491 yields 0.060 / 236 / 215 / 191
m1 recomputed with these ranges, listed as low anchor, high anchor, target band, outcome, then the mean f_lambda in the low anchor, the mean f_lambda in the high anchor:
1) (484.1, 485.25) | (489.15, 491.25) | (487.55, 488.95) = 0.06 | 233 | 188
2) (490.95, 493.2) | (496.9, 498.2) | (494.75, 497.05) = 0.04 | 183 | 169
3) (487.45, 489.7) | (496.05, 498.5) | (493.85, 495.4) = 0.02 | 197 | 170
